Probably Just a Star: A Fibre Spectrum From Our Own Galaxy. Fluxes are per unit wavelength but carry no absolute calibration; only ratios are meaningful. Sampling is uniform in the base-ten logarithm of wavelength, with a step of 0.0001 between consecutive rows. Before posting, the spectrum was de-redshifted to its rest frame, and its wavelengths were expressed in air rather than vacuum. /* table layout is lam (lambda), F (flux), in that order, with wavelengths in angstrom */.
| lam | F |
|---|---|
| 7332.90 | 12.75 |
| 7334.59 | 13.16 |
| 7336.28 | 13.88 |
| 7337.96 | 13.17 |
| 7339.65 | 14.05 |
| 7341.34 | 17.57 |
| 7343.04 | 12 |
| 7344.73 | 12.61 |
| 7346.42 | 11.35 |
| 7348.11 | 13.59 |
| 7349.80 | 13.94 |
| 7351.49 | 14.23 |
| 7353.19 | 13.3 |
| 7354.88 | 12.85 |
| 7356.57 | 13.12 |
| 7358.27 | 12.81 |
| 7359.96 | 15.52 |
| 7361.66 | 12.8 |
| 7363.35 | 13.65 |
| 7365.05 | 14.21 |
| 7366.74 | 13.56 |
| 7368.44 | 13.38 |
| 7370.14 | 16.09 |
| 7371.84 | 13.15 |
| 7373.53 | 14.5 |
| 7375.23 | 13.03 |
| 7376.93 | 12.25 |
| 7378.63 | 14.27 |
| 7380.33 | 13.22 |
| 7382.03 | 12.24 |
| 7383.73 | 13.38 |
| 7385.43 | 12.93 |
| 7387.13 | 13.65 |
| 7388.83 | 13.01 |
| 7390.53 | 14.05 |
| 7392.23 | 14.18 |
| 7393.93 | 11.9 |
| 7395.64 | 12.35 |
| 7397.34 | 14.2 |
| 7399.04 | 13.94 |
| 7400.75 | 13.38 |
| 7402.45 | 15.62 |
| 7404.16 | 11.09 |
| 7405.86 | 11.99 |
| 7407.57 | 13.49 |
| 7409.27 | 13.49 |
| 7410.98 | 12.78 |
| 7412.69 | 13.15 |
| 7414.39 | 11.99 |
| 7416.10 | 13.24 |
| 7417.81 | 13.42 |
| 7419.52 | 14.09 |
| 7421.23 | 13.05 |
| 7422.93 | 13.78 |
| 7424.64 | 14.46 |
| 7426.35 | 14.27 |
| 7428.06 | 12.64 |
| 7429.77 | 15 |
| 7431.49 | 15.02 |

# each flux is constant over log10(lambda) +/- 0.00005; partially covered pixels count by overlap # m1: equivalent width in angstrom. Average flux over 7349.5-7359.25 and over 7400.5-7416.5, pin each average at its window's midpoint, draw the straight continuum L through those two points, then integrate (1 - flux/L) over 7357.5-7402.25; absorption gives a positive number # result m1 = -1.2 angstrom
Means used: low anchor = 13.4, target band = 13.6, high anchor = 13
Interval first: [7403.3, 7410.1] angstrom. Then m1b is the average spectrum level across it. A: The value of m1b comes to 12.5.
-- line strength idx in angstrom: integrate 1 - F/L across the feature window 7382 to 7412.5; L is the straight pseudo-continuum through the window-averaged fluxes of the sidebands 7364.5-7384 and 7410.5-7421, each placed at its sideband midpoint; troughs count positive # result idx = 0.2 angstrom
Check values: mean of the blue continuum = 13.6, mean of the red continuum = 13.1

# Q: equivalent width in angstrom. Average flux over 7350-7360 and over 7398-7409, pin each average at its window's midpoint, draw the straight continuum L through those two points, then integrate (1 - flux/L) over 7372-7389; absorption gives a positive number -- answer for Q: 0.2 angstrom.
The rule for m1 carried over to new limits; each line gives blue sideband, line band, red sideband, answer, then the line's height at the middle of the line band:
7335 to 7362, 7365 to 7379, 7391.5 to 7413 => -0.4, 13.4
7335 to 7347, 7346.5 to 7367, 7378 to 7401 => -0.1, 13.5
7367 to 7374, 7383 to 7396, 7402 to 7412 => 0.3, 13.6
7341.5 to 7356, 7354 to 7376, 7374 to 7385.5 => -1.0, 13.1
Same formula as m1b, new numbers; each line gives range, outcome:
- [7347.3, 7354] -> 13.8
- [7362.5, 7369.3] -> 13.7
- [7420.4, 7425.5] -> 13.8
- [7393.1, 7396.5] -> 12.1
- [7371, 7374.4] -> 13.8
